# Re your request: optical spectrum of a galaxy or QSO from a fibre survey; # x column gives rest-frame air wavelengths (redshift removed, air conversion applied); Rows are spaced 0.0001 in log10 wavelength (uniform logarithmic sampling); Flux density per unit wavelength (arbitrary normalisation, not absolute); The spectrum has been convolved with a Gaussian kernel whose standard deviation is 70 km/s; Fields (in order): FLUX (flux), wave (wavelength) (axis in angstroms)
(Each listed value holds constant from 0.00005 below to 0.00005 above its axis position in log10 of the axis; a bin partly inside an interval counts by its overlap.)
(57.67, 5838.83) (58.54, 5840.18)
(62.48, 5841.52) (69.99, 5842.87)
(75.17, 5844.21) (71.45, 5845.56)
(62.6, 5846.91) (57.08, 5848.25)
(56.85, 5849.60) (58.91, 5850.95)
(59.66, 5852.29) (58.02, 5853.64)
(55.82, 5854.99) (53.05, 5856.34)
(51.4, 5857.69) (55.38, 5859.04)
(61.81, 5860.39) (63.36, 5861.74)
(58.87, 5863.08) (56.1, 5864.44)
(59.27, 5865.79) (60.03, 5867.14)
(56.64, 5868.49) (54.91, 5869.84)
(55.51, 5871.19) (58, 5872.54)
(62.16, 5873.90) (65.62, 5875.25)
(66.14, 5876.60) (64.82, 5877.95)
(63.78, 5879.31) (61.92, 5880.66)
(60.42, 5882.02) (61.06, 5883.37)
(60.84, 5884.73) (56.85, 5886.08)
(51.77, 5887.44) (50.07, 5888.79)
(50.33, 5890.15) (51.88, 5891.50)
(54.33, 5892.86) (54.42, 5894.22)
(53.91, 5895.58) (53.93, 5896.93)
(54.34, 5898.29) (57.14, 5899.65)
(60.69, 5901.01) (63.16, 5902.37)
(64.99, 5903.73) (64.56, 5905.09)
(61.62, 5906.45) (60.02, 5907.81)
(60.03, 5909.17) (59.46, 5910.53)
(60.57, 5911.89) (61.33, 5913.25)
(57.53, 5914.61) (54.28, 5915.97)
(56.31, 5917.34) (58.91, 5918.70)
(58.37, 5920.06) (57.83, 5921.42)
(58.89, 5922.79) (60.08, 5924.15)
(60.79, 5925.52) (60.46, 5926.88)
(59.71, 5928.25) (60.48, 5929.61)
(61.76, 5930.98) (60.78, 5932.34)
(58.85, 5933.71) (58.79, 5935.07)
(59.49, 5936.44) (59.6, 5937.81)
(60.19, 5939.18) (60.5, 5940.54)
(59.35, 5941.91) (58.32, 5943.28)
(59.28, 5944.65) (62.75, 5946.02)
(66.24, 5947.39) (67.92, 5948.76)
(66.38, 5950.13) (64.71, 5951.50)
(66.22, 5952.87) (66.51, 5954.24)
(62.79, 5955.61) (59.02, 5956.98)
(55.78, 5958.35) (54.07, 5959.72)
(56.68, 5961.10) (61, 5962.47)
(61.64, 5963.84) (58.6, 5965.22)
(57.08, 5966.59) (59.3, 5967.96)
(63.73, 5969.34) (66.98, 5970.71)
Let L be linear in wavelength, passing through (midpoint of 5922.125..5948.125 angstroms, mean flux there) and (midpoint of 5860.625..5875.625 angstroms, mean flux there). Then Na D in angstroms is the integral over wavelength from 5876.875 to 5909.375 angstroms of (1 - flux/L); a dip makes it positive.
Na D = 0.7 angstroms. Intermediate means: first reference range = 59.1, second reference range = 60.3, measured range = 58.3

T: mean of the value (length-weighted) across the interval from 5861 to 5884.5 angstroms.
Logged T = 60.5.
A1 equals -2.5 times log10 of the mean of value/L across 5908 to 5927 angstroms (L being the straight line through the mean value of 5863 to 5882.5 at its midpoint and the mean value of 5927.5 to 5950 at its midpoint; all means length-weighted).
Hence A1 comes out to 0.03 mag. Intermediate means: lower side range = 60.3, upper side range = 61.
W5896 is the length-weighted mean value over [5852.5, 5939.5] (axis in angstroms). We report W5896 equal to 58.6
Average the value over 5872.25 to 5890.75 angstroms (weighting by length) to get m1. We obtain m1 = 59.6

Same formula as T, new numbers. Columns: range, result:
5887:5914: 57.5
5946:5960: 63.2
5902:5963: 60.6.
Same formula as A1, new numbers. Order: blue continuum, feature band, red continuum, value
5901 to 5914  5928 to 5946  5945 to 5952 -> 0.077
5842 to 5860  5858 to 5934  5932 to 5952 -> 0.038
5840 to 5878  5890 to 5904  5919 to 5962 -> 0.079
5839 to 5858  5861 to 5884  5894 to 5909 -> -0.008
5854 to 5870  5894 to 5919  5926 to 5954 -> 0.017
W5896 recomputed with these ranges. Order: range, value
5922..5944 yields 59.9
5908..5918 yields 58.6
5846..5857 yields 58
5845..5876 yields 58.8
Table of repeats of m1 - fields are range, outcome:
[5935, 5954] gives 62.3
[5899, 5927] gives 59.9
